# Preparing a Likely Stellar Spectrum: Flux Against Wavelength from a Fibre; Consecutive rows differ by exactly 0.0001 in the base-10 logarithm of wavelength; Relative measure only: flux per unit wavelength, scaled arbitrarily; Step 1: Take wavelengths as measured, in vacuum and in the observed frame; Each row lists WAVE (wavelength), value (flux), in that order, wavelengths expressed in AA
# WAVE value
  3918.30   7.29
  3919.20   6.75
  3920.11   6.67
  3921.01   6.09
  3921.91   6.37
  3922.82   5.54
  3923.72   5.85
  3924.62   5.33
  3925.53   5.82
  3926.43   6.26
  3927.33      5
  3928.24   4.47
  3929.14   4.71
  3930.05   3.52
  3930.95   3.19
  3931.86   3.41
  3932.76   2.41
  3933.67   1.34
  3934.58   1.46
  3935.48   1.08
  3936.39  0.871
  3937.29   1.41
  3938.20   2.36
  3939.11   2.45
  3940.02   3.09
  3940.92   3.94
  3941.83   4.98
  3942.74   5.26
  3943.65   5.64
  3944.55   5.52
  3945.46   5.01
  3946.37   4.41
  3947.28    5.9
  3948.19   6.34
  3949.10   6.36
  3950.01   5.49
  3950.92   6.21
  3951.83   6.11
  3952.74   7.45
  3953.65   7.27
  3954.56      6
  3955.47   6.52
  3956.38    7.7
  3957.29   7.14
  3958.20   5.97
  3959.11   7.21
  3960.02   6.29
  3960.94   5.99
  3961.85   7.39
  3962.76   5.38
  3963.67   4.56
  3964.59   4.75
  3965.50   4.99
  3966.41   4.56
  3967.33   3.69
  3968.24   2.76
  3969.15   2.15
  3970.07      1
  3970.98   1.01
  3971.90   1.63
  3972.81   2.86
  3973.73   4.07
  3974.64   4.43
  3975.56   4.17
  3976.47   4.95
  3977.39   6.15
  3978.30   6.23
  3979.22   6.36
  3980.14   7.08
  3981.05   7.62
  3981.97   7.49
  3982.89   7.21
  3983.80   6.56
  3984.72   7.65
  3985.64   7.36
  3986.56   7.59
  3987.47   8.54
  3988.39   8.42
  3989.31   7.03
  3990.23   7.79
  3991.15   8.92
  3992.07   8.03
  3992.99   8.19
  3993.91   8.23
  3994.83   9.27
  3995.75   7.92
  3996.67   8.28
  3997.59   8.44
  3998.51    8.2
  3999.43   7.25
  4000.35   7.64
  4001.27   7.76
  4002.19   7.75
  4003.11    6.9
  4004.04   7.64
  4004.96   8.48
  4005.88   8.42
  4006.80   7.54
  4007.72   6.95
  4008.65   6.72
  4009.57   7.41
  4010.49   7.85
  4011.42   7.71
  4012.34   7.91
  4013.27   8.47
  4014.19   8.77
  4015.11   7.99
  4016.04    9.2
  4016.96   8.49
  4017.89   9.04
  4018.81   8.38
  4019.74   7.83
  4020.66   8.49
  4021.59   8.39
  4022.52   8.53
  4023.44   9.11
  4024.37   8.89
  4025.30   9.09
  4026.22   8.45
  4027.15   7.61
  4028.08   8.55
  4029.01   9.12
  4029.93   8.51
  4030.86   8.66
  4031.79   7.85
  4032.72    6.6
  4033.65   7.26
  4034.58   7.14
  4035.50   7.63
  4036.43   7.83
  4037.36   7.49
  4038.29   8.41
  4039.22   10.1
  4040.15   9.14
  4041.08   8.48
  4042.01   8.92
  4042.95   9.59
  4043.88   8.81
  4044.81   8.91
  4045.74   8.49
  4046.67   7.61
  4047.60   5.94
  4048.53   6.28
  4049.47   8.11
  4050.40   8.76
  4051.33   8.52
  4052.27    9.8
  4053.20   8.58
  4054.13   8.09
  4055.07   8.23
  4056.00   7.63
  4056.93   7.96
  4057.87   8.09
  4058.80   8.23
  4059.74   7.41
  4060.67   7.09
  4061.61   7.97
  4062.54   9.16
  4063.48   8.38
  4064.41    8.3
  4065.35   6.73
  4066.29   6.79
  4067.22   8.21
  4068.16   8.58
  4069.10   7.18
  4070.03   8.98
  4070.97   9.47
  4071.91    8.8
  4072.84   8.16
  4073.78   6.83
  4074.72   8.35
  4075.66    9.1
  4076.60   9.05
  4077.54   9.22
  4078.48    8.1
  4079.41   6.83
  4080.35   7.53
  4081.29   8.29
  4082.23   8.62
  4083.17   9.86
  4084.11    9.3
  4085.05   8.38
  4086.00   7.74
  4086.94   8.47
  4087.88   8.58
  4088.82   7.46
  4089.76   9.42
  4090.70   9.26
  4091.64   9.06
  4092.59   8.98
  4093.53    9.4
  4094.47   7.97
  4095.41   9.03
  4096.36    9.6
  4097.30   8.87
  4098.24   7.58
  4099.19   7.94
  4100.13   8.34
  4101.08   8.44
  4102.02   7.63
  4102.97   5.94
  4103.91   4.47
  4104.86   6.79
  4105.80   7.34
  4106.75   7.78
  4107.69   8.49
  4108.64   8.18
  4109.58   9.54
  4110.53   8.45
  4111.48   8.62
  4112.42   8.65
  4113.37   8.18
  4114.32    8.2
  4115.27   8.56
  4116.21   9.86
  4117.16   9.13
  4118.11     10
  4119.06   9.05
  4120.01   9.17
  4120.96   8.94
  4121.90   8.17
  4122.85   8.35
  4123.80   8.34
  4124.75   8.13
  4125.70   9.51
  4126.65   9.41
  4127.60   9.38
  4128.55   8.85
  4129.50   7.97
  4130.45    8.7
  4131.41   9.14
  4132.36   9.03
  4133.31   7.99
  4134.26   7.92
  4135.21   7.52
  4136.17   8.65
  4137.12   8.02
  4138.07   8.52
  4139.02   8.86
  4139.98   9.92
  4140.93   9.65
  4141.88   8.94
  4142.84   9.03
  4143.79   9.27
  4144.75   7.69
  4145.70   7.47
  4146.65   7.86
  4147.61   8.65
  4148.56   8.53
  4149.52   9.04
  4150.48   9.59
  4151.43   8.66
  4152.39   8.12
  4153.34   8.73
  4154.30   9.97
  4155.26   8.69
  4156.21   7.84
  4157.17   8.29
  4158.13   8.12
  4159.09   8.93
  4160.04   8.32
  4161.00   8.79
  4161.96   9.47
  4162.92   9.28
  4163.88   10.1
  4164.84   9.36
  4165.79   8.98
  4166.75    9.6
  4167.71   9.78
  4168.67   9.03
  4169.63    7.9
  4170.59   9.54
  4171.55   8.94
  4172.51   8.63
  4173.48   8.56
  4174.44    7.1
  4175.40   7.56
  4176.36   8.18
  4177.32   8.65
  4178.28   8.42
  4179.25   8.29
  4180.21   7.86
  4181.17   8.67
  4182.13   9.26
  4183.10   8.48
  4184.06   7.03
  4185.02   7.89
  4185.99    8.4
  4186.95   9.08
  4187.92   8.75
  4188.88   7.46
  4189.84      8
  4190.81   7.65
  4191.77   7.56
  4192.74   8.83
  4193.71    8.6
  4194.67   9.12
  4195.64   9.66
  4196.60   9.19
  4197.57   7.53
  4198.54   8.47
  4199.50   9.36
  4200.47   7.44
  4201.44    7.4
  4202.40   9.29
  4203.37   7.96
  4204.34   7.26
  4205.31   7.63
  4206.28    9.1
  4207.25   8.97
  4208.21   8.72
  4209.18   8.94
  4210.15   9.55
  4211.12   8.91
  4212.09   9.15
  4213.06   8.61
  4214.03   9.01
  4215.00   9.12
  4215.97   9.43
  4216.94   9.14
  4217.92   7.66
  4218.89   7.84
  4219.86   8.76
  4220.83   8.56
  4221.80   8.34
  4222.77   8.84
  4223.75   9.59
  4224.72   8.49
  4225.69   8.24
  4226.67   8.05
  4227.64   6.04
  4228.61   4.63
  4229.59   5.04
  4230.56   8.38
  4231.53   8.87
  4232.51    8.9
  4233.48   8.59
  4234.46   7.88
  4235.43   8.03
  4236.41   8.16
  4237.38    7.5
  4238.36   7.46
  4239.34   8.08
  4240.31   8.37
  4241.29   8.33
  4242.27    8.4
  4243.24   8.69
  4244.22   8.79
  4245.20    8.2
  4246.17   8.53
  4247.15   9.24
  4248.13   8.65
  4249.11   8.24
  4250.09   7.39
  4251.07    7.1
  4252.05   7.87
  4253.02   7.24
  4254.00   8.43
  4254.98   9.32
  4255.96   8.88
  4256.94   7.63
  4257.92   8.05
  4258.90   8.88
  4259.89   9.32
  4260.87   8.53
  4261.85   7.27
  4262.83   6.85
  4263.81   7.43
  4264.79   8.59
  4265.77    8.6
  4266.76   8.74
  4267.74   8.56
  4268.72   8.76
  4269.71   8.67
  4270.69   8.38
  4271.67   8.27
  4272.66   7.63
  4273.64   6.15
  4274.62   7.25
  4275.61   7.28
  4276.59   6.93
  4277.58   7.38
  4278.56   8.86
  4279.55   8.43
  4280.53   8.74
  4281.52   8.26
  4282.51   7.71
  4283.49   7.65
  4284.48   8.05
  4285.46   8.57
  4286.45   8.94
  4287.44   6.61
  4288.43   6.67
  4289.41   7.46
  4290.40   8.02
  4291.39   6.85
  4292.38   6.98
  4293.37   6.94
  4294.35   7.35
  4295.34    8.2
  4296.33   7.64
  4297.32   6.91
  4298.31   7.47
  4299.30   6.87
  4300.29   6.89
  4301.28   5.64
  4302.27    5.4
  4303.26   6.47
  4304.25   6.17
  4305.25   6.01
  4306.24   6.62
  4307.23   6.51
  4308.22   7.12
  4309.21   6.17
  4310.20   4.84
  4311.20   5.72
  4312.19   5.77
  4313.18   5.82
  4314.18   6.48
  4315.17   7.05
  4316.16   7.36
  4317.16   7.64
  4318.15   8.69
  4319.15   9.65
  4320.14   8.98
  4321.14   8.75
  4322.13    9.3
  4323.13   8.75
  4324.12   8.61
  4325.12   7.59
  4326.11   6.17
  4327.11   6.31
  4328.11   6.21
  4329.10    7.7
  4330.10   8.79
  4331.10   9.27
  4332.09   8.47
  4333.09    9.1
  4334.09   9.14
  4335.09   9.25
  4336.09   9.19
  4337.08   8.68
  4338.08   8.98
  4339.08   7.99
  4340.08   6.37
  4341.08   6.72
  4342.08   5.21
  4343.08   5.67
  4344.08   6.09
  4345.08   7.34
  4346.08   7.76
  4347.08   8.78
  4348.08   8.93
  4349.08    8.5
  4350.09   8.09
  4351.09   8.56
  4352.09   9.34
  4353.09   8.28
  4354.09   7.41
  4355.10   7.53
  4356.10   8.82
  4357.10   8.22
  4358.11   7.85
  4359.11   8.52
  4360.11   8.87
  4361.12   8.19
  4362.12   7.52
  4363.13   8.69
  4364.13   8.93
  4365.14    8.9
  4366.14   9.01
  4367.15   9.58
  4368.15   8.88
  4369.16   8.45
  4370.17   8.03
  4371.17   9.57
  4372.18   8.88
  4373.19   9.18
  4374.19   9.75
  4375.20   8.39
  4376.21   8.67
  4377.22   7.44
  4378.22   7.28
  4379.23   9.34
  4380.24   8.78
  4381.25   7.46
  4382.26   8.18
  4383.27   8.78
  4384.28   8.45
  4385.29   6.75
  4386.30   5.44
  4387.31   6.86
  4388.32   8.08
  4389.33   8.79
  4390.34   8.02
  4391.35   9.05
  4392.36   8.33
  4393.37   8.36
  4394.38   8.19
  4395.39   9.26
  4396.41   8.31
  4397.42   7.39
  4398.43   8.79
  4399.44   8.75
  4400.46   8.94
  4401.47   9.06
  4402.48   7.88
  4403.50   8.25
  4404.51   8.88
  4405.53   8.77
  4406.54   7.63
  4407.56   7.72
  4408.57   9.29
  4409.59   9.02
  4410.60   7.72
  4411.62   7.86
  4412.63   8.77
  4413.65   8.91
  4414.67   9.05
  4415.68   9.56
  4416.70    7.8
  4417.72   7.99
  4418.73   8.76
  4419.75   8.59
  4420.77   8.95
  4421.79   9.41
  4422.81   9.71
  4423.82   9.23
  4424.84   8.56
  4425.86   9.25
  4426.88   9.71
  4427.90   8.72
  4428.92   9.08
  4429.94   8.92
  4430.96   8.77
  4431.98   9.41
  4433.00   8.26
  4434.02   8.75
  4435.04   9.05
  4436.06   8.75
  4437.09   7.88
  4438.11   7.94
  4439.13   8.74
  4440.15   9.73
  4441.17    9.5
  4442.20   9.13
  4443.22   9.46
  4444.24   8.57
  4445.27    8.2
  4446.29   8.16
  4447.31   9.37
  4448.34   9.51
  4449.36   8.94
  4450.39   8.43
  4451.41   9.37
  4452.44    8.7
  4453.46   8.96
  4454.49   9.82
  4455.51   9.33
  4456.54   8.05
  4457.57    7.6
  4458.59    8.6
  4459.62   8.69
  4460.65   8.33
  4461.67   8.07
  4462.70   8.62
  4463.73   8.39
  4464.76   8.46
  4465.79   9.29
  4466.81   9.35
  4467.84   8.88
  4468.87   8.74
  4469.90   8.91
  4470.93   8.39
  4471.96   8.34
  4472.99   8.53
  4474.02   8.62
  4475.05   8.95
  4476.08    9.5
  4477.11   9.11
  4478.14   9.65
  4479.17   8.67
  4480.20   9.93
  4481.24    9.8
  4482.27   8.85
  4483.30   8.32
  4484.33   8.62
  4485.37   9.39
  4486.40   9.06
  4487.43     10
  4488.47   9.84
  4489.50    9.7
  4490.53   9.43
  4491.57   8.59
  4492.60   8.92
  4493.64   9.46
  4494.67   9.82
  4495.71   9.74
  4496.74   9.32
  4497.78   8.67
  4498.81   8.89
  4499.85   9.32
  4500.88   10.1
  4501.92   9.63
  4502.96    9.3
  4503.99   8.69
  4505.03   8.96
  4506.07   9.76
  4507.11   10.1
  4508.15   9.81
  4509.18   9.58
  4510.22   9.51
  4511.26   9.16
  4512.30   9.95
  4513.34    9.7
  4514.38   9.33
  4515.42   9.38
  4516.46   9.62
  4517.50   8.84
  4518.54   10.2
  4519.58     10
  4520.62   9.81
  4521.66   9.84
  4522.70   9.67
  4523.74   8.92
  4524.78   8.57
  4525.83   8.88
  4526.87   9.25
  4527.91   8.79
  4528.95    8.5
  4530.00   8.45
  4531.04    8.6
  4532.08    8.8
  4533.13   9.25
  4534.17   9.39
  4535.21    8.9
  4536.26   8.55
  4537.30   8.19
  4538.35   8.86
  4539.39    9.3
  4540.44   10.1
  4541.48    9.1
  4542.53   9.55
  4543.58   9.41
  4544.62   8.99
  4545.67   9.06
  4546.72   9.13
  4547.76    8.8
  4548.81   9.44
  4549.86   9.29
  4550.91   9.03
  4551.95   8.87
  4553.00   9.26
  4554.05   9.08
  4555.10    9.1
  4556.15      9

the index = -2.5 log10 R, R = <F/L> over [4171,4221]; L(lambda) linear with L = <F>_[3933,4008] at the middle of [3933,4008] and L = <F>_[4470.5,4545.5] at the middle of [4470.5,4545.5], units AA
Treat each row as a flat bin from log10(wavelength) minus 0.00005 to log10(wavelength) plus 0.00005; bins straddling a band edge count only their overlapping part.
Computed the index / -0.17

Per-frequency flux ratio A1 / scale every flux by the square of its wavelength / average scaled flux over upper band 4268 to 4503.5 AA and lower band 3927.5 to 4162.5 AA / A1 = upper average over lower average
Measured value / 1.3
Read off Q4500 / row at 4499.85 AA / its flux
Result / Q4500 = 9.32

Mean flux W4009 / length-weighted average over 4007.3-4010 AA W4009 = 7.01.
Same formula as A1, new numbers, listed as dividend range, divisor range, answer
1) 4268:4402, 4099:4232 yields 1.01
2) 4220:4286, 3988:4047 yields 1.10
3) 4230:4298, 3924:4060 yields 1.37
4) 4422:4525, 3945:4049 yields 1.60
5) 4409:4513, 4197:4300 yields 1.23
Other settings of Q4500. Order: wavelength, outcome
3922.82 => 5.54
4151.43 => 8.66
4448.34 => 9.51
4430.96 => 8.77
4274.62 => 7.25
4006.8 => 7.54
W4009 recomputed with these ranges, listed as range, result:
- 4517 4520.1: 9.69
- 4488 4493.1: 9.3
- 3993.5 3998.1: 8.43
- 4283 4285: 7.89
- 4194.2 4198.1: 8.86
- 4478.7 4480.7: 9.32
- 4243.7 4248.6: 8.68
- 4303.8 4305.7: 6.06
